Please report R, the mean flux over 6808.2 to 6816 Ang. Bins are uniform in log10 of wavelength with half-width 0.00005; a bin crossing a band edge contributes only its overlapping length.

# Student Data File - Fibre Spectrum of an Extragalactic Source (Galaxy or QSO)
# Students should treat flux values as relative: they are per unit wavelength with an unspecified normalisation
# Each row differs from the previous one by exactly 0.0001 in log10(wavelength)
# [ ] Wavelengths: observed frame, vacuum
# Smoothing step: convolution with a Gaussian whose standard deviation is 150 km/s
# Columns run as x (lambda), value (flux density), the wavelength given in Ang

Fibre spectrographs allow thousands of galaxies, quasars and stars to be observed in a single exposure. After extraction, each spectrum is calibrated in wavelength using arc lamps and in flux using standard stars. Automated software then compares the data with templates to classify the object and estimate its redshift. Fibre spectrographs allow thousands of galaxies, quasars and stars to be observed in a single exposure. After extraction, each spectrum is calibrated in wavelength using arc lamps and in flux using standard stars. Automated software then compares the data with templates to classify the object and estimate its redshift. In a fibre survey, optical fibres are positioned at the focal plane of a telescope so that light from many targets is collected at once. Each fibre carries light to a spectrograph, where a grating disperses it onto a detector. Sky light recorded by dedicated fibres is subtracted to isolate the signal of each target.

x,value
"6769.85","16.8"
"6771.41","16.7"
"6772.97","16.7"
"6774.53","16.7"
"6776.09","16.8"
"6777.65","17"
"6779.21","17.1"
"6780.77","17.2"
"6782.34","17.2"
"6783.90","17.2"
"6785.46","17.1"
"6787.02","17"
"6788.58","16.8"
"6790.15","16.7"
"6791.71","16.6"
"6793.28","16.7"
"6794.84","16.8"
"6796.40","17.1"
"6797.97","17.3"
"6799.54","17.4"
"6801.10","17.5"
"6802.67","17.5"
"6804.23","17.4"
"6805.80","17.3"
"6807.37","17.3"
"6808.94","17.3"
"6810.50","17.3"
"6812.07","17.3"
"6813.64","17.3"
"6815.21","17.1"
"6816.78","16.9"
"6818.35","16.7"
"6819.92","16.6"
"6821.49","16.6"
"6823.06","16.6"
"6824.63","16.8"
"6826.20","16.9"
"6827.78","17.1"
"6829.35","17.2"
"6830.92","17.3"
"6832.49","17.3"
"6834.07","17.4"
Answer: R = 17.3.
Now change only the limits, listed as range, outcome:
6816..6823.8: 16.7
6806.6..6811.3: 17.3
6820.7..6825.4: 16.7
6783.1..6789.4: 17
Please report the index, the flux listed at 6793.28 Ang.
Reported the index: 16.7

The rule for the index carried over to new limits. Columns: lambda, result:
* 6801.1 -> 17.5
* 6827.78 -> 17.1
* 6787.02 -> 17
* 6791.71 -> 16.6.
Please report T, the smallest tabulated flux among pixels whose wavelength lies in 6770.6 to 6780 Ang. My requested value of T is 16.7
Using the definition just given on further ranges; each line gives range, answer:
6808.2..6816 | 17.1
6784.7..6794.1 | 16.6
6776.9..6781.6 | 17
